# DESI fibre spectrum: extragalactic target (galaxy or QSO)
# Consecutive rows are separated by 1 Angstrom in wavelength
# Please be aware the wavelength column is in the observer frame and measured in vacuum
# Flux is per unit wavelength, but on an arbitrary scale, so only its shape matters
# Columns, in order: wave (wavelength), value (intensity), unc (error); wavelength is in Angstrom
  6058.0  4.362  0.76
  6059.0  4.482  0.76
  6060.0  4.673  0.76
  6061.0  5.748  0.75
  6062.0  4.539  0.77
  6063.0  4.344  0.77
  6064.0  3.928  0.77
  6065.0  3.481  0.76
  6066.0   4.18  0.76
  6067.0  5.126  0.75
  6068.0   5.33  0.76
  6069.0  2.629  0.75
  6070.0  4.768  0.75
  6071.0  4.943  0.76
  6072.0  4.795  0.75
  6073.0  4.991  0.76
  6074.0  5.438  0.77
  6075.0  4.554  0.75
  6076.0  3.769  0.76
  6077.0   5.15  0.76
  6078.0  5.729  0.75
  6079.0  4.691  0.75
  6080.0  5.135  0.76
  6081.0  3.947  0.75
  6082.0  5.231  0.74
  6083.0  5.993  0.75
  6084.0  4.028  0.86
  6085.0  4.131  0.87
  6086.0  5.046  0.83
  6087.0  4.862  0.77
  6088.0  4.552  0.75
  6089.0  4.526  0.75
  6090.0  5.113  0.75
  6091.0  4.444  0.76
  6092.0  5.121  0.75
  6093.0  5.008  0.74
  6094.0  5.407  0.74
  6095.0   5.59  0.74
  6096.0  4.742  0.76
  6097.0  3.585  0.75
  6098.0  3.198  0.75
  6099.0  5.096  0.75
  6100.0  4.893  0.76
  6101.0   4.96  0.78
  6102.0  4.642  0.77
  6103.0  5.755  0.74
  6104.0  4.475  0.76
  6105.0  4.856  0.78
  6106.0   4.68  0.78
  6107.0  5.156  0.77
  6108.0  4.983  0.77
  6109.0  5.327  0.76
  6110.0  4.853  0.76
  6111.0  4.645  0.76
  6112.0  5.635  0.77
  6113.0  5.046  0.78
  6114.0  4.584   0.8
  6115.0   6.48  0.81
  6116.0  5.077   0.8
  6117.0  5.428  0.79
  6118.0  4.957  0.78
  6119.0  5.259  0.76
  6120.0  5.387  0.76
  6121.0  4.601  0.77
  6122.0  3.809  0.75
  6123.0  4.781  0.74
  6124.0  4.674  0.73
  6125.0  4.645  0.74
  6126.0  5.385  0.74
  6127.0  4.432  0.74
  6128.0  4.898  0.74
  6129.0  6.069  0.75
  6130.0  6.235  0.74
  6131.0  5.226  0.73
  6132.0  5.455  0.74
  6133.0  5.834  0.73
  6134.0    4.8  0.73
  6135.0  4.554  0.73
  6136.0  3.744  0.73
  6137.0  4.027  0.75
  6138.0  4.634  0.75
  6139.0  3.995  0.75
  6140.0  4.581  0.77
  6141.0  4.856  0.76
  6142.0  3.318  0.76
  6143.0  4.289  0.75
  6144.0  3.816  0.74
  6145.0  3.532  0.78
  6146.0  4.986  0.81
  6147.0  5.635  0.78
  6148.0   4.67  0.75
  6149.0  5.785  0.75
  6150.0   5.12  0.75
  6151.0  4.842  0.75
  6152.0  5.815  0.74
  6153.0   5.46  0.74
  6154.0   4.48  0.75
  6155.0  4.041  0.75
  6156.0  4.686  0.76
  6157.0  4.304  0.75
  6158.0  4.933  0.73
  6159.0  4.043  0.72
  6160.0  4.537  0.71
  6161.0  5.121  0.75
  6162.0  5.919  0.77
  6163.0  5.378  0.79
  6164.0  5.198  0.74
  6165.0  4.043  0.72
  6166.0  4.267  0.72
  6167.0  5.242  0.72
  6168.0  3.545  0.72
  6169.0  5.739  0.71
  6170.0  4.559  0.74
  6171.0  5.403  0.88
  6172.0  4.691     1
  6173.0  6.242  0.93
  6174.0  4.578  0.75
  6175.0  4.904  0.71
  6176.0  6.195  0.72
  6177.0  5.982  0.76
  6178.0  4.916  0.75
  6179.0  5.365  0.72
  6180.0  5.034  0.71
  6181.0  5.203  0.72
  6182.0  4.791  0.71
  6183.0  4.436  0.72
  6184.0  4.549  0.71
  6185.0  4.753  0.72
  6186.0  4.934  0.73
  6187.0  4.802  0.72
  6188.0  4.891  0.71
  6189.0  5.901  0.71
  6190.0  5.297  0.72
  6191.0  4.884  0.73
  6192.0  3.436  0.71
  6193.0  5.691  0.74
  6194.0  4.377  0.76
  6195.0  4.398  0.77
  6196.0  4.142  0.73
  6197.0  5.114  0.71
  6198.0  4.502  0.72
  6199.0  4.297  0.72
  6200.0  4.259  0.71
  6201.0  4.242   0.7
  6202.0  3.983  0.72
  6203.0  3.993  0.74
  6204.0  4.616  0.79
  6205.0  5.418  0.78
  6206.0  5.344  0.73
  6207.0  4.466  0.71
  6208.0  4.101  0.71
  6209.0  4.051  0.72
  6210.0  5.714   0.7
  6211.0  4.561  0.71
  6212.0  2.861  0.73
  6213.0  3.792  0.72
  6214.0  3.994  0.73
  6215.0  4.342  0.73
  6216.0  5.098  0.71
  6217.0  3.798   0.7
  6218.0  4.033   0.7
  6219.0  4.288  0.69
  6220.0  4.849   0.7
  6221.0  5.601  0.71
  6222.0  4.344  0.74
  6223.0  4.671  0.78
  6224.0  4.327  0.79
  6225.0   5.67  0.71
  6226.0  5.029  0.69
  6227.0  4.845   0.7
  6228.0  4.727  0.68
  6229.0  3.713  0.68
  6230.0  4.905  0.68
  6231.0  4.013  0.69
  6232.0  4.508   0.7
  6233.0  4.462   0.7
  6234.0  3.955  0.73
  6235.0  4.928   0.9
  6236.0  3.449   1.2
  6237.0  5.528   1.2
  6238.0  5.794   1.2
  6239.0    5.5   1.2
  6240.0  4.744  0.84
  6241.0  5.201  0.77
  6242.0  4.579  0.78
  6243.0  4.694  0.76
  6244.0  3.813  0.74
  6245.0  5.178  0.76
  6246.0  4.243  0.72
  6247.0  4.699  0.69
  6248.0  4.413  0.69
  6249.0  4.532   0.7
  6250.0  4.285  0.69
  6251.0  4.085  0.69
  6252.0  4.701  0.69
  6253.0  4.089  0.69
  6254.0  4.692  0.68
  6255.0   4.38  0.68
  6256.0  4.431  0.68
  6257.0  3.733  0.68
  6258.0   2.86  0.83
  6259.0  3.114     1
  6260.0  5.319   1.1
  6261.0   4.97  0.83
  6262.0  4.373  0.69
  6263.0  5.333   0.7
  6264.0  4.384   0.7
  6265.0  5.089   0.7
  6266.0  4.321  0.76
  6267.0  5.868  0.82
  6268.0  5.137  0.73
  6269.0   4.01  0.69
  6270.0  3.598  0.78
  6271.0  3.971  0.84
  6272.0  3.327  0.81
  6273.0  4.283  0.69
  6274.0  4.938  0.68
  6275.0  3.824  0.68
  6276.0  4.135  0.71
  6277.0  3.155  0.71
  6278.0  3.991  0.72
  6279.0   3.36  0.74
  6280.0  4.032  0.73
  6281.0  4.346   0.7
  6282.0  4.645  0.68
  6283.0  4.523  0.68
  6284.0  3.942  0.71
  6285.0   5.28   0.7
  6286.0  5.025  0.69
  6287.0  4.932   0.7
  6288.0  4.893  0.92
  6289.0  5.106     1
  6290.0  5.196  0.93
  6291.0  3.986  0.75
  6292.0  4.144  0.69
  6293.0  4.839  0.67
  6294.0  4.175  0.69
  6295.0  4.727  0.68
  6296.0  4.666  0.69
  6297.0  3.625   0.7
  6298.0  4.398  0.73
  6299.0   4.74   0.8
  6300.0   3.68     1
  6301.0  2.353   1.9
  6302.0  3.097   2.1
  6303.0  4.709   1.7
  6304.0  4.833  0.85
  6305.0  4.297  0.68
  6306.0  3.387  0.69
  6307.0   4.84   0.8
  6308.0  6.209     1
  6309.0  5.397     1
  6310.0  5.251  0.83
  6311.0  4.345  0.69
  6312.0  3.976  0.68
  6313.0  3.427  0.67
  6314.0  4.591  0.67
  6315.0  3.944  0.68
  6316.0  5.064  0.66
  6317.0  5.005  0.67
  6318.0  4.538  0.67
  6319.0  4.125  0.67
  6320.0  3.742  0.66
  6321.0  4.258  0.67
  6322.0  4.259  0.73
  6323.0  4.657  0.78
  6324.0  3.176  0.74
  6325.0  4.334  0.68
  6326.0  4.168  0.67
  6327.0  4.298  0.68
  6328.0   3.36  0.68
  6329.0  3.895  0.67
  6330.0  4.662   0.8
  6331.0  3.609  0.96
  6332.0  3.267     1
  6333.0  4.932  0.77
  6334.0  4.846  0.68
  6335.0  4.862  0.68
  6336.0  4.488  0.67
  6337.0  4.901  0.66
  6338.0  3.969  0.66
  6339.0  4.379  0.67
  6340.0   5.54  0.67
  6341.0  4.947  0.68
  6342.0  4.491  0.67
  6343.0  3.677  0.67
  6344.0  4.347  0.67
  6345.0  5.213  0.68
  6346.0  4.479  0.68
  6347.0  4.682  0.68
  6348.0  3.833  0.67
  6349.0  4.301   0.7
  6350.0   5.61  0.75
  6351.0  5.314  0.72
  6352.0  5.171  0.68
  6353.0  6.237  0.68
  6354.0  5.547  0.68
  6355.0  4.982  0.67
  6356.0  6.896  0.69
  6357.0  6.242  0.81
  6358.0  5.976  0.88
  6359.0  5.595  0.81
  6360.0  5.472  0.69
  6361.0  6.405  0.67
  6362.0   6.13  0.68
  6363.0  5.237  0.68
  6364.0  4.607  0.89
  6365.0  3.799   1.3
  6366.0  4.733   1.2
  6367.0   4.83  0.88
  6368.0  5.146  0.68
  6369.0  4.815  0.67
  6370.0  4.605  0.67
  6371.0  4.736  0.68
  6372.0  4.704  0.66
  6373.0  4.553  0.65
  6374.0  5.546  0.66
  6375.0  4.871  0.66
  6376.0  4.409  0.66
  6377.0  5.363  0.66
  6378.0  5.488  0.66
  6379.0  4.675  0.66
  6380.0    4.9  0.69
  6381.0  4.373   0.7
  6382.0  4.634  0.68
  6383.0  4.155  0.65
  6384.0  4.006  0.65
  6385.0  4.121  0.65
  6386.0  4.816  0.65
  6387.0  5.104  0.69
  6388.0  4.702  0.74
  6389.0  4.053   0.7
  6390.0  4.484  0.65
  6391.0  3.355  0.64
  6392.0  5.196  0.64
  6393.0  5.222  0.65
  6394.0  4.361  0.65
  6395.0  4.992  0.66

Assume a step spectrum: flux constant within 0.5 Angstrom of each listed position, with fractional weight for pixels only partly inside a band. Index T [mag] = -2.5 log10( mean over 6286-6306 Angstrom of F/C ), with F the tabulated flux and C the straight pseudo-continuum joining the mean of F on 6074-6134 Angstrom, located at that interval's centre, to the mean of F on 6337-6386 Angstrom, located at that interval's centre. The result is 0.15 mag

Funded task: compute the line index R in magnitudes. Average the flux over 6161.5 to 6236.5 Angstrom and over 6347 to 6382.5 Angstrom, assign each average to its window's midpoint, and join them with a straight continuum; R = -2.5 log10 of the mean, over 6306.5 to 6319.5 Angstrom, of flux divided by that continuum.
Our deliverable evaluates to 0.073 mag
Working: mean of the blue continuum 4.7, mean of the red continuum 5.13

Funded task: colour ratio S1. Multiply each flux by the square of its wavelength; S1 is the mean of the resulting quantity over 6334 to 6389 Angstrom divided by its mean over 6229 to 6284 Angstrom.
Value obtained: 1.16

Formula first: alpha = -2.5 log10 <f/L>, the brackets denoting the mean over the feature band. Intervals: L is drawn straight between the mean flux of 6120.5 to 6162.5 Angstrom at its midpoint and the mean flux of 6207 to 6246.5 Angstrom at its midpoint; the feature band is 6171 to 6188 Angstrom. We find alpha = -0.09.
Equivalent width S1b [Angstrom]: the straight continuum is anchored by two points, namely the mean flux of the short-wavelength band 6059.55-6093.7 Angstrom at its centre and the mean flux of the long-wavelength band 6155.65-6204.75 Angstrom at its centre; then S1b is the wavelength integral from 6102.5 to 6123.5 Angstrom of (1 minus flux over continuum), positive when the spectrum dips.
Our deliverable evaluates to -1.3 Angstrom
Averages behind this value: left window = 4.71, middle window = 5.04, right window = 4.83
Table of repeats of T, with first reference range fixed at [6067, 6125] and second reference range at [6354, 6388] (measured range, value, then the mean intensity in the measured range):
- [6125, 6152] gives 0.01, 4.81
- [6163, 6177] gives -0.03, 5.02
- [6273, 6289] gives 0.14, 4.36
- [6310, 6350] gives 0.15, 4.35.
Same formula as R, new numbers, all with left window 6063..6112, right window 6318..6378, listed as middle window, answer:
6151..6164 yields -0.03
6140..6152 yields 0.02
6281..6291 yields 0.00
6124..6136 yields -0.09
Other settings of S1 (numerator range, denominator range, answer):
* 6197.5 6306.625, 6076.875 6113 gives 0.96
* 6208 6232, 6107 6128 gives 0.93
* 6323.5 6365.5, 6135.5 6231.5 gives 1.08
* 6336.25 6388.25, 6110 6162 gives 1.10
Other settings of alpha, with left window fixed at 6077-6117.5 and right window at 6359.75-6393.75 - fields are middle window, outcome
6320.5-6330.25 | 0.18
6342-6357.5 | -0.06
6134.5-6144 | 0.17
